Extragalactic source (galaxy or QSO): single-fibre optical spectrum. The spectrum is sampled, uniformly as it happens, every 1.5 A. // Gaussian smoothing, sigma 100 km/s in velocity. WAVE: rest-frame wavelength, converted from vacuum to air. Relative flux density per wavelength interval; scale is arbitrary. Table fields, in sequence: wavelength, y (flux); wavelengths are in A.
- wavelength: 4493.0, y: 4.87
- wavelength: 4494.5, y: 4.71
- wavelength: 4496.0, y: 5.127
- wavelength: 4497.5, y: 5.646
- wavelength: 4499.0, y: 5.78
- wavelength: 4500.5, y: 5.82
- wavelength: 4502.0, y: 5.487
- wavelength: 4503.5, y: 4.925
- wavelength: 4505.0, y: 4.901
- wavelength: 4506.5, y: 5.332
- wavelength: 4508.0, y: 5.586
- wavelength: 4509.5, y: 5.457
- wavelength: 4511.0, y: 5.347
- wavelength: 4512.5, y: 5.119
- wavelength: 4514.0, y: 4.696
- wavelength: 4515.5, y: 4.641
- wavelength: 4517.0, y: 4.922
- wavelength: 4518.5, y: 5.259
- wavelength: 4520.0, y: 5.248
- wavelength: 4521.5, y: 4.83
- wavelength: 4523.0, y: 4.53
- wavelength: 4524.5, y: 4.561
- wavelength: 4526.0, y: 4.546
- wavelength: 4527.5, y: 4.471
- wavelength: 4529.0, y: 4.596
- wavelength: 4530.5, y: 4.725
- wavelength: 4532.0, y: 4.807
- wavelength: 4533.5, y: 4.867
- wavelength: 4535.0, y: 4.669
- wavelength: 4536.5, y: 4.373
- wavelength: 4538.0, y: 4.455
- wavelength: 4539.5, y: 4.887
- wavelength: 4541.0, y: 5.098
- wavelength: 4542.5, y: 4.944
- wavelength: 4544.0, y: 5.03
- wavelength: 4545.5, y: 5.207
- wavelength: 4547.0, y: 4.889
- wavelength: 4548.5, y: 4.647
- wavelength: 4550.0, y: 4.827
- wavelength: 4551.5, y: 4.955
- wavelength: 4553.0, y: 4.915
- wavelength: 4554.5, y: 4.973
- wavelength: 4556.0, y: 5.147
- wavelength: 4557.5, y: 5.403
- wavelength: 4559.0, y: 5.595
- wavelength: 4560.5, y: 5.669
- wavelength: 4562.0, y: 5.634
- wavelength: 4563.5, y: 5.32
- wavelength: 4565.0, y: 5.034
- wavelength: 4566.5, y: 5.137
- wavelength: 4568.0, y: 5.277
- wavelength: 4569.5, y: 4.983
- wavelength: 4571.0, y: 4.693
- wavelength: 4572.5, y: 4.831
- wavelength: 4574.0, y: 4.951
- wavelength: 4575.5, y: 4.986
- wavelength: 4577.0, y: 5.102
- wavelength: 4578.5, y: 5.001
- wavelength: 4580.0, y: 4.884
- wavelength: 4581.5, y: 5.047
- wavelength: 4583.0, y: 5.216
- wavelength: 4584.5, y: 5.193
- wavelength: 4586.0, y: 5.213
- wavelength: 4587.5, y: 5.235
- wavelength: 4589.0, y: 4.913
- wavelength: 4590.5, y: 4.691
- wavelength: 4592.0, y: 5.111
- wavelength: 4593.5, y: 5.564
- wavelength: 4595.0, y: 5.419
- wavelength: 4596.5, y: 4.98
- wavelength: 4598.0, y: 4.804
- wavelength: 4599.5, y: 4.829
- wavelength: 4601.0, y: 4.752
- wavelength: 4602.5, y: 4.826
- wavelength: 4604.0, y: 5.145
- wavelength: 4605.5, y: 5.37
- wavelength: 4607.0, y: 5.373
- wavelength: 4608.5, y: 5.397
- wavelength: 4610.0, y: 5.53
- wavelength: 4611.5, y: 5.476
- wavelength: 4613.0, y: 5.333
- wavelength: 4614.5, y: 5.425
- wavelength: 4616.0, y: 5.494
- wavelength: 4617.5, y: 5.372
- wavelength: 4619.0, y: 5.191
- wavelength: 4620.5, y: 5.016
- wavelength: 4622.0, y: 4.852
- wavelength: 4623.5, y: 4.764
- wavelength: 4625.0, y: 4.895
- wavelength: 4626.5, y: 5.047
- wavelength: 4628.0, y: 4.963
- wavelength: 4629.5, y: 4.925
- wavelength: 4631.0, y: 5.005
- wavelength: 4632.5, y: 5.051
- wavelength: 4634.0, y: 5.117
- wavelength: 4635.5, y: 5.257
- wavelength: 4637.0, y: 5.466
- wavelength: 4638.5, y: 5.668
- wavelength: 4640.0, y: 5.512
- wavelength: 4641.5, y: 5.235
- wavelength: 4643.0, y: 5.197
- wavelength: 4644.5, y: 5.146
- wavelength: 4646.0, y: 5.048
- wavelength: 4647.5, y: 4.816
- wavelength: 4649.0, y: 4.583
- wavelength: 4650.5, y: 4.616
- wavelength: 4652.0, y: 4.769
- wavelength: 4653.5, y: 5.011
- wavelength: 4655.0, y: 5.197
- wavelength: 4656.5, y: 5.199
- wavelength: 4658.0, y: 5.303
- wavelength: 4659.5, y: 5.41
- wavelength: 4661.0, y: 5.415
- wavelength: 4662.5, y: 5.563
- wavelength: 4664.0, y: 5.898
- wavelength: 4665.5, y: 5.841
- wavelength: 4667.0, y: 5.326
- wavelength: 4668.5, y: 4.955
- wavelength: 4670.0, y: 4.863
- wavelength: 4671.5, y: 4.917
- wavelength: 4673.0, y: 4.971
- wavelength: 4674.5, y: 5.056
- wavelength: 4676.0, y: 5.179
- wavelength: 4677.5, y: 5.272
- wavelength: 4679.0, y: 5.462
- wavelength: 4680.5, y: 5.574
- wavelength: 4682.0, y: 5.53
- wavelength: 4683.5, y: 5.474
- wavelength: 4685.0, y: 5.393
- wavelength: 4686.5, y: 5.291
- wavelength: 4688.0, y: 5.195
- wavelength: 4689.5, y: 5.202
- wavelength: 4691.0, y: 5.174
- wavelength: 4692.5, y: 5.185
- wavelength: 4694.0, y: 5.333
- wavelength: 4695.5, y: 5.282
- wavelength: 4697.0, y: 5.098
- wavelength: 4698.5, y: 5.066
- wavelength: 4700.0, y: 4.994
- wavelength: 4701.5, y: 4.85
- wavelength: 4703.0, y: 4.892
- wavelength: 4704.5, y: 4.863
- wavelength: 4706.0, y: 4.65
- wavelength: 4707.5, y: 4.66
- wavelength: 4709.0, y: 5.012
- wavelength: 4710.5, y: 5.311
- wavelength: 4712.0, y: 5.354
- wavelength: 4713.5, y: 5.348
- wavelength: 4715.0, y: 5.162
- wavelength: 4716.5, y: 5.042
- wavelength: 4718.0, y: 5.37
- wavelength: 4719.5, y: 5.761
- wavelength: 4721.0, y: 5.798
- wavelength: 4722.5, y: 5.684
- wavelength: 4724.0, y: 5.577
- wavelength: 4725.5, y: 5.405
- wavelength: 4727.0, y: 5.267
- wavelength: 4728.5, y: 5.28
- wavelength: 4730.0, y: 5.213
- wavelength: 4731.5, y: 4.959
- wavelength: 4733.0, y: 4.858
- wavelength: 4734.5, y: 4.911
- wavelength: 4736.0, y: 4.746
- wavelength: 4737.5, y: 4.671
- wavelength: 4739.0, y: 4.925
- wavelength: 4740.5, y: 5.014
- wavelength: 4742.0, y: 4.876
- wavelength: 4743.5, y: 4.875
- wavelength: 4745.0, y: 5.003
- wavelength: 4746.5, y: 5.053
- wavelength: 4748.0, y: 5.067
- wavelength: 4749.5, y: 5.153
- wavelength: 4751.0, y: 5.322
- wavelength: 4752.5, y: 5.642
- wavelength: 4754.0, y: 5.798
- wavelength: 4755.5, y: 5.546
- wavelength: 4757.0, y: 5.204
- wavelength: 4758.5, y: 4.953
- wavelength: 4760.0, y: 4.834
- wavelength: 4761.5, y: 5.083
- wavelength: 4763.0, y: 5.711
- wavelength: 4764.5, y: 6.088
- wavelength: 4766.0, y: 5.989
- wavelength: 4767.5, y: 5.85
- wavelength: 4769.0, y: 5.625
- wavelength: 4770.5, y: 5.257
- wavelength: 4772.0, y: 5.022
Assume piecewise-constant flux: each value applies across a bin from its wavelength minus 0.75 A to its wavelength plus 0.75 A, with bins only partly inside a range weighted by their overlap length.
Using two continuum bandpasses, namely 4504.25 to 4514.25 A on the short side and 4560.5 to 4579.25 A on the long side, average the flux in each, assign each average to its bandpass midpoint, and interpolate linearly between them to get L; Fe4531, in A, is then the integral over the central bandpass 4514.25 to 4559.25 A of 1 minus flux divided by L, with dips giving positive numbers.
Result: 2.7 A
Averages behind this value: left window 5.23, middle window 4.86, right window 5.1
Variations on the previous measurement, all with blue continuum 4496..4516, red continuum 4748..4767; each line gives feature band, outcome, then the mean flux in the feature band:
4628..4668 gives 1.2 A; 5.21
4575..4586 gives 0.5 A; 5.07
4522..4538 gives 2.1 A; 4.61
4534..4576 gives 2.4 A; 5.02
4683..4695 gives 0.3 A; 5.28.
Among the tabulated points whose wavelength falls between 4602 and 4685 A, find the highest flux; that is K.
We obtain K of 5.898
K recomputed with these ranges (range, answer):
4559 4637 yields 5.669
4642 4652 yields 5.197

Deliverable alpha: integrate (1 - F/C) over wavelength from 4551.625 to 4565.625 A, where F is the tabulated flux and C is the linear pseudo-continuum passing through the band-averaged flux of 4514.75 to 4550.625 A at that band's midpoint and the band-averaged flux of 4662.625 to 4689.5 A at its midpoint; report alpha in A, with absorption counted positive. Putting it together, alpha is -1.1 A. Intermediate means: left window 4.79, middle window 5.29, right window 5.31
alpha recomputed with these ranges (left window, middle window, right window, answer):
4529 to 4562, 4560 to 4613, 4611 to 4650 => -0.9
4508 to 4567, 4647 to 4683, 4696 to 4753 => -0.9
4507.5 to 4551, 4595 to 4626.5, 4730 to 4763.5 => -1.2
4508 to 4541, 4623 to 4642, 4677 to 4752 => -0.5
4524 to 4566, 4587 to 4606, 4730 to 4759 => -0.2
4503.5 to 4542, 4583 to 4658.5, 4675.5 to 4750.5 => -1.5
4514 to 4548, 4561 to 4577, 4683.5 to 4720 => -0.7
